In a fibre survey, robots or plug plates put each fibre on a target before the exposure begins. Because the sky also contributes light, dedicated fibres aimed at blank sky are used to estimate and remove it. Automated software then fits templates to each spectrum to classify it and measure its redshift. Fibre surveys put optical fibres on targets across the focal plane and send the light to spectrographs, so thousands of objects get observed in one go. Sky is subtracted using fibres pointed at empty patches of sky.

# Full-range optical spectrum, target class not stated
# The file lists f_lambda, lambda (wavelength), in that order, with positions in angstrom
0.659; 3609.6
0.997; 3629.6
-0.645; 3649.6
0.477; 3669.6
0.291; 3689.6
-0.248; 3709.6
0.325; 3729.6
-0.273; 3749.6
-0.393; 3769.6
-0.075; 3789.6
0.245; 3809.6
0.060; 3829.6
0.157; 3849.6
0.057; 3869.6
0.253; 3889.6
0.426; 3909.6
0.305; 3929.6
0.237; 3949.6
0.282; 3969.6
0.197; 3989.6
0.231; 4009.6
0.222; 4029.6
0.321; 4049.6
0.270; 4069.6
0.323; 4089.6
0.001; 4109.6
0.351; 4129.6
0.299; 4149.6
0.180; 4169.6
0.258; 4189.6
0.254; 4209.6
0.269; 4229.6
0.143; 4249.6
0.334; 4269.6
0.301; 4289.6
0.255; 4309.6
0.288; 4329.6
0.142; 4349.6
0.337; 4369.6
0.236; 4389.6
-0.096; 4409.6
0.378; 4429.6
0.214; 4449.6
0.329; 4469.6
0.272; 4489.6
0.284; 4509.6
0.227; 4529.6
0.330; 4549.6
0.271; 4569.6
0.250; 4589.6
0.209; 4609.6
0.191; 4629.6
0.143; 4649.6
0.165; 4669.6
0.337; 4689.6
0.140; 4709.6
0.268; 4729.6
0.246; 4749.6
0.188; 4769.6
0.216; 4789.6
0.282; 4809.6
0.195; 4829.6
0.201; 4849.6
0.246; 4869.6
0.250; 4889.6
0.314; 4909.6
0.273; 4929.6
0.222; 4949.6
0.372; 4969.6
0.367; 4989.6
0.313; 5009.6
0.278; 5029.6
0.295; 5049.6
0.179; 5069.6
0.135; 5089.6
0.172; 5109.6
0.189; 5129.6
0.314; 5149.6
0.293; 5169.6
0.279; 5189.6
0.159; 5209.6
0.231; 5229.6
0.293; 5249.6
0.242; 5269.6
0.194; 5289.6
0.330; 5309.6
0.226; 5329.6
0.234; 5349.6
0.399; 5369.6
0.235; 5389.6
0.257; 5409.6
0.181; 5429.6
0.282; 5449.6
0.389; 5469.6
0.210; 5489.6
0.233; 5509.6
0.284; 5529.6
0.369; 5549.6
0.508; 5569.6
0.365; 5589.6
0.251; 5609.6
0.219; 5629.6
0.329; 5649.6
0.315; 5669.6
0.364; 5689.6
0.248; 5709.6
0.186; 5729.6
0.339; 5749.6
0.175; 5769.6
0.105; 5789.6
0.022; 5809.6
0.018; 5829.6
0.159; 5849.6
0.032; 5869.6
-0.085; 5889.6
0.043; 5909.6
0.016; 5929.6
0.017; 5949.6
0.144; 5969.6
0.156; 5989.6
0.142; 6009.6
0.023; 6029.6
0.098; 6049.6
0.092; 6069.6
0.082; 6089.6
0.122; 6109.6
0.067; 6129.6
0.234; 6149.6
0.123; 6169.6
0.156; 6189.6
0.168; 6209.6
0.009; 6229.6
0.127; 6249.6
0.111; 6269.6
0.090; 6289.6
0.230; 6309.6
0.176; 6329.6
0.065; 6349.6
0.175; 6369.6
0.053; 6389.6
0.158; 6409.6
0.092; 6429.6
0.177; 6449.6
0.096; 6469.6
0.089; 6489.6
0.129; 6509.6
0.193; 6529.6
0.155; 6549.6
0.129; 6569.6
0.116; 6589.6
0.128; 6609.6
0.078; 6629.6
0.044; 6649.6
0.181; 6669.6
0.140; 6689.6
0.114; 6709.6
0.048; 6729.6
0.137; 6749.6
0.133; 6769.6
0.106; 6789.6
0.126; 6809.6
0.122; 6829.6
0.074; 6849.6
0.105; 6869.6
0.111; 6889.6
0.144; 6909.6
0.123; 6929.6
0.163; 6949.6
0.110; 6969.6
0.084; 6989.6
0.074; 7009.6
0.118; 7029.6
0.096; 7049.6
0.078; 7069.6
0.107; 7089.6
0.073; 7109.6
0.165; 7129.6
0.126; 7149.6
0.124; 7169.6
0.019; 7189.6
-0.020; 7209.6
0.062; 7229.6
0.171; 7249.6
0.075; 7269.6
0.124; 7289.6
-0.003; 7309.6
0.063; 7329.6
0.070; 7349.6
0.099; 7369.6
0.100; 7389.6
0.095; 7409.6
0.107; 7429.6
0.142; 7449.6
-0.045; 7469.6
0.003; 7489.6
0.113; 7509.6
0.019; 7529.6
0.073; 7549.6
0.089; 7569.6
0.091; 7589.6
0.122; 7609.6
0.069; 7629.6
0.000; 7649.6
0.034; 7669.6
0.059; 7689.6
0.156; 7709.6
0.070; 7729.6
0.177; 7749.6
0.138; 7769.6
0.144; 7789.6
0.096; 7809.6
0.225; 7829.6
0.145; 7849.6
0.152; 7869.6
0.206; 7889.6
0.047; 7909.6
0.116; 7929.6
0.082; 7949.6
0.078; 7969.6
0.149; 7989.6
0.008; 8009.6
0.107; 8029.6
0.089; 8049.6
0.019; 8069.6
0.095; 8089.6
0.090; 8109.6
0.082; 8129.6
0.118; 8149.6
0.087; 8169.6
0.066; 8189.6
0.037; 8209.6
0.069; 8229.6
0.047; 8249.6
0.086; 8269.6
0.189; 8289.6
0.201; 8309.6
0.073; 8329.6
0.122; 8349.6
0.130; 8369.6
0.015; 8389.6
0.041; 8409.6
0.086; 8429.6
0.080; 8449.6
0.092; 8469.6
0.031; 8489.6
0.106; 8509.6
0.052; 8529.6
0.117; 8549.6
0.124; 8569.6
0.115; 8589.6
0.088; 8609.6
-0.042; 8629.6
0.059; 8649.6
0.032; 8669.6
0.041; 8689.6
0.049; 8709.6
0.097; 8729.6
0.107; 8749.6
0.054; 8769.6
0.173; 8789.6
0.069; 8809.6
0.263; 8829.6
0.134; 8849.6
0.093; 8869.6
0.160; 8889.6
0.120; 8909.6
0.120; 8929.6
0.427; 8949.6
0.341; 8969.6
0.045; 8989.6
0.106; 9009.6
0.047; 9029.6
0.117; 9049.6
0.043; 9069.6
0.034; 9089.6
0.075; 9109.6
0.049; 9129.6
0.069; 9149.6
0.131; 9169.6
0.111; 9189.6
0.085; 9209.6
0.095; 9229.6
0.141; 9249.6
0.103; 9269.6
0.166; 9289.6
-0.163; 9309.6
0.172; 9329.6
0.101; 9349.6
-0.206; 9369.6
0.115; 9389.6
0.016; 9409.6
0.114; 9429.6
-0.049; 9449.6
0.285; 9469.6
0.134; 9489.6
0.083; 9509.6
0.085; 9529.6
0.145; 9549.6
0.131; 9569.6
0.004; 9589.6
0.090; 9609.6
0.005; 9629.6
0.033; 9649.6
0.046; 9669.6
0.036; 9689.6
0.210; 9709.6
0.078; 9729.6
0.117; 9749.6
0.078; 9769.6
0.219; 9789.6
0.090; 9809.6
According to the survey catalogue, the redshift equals 1.40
